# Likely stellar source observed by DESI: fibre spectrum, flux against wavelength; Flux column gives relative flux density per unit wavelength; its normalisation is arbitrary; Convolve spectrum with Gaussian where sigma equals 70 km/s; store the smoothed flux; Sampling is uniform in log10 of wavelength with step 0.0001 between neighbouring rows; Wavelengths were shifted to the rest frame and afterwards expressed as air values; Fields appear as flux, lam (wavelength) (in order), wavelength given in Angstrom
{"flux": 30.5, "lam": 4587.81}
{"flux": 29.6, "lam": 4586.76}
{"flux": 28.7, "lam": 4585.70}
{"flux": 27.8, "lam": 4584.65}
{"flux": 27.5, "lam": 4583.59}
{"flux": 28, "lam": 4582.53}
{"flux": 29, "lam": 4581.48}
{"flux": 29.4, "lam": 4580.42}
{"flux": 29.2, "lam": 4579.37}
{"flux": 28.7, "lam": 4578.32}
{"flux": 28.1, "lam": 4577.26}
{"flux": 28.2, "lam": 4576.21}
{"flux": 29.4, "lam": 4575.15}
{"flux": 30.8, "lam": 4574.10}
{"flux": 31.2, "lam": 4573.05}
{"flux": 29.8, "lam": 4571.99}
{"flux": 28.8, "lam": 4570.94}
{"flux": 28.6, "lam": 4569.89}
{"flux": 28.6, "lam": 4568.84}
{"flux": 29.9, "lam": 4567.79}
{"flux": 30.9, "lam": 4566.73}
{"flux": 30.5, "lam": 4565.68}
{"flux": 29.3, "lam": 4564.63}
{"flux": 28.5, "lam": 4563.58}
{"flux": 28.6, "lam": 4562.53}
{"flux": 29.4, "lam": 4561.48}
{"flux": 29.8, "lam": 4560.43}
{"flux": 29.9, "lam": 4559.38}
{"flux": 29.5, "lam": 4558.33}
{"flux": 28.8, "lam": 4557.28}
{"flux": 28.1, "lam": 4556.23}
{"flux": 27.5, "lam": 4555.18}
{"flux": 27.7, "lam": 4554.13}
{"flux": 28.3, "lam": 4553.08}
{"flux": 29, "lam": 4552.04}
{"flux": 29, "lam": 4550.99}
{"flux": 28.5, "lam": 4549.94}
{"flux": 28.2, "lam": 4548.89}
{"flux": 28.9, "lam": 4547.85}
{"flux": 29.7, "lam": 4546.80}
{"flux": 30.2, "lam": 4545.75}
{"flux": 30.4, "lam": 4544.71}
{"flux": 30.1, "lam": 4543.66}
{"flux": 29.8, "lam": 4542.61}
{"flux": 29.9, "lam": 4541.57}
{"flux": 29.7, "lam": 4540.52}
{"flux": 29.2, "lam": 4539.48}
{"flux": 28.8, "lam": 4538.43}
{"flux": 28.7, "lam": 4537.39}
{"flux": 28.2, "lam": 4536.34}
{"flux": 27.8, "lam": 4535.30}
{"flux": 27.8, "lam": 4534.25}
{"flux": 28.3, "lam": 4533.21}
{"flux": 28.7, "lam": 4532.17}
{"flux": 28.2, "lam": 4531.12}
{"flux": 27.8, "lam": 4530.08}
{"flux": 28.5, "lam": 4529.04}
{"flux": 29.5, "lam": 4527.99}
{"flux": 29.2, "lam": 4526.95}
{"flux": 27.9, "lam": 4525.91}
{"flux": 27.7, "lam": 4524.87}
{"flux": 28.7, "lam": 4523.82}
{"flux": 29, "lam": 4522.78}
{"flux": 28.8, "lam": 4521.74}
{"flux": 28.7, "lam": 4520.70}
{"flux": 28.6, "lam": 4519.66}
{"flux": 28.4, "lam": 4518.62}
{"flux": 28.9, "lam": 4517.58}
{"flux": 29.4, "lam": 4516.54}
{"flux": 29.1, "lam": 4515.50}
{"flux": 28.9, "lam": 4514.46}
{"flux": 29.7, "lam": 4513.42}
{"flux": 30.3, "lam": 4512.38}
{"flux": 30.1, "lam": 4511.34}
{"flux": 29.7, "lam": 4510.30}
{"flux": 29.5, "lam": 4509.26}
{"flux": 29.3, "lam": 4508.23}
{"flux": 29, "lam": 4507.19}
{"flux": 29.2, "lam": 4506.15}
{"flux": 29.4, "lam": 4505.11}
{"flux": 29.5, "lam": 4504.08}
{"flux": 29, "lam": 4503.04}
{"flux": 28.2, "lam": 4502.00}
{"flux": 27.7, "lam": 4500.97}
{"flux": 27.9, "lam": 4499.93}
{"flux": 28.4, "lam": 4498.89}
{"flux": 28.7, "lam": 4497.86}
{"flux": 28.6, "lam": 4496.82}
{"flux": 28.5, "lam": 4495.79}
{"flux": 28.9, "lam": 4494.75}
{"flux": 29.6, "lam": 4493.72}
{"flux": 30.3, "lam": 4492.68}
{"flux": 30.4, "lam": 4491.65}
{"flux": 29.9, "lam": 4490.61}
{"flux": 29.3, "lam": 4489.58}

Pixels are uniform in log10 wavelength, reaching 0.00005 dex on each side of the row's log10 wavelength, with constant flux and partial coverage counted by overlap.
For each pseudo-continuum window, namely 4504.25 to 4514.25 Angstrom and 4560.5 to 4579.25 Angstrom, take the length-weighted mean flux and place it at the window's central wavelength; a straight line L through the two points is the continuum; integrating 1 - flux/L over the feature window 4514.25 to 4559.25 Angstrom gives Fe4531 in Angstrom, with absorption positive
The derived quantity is 1.0 Angstrom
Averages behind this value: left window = 29.6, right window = 29.4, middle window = 28.8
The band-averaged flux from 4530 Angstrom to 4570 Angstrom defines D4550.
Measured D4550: 29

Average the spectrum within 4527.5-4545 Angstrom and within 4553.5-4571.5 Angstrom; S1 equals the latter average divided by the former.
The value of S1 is 1.01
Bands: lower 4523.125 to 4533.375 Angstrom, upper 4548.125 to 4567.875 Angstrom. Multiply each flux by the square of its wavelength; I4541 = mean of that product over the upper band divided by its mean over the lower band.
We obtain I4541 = 1.03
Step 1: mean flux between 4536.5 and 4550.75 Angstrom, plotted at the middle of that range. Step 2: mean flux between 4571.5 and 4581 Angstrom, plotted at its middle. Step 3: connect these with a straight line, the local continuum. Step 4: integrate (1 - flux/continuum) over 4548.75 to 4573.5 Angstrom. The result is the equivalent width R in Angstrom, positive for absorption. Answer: 0.23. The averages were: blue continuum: 29.3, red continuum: 29.4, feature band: 29.1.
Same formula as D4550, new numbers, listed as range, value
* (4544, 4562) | 29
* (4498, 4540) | 28.8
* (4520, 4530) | 28.6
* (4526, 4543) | 28.7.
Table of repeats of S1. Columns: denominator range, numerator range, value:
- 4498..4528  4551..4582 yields 1.01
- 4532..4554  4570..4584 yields 1.00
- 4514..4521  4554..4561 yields 1.00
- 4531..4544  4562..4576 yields 1.02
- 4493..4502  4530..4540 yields 0.99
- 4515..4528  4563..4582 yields 1.02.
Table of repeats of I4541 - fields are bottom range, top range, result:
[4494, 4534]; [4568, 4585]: 1.03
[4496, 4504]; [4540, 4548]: 1.07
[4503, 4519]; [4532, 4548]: 1.01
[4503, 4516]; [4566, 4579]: 1.03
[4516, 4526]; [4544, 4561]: 1.03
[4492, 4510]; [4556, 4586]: 1.04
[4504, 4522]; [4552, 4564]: 1.00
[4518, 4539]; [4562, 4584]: 1.05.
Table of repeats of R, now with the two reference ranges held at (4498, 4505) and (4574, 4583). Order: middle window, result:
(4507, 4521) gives -0.3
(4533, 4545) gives -0.1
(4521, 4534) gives 0.1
